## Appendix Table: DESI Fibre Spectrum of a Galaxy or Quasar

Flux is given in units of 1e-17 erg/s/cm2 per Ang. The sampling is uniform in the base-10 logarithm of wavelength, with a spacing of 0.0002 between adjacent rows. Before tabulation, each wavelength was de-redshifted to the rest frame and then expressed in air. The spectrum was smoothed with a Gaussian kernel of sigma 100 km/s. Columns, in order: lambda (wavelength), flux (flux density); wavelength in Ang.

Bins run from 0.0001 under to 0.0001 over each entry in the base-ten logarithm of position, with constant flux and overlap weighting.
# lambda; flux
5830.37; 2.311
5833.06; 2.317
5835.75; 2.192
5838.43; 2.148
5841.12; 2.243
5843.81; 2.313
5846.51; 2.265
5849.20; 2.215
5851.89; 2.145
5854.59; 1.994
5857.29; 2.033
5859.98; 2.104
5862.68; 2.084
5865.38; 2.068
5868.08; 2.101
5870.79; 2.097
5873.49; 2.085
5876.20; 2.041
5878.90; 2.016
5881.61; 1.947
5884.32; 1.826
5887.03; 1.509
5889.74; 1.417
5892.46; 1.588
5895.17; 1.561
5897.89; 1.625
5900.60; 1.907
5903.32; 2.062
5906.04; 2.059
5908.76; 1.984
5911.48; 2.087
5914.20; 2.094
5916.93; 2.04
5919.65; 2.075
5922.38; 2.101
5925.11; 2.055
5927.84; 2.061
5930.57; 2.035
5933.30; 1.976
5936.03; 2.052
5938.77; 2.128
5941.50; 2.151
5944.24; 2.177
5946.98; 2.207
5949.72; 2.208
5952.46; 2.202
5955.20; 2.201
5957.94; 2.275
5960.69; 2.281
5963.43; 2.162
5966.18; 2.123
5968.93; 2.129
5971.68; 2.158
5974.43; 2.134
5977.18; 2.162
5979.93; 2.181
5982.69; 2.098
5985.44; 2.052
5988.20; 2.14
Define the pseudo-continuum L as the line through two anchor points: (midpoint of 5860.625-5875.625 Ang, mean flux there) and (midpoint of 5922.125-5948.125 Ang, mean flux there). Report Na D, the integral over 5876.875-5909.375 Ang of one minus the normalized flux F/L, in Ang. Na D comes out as 4.6 Ang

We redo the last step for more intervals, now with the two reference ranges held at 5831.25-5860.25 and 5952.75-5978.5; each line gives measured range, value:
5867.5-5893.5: 3.9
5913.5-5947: 1.5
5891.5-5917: 3.3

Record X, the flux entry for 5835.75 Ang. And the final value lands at 2.192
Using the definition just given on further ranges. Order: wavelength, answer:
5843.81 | 2.313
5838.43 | 2.148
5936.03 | 2.052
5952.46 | 2.202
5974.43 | 2.134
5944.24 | 2.177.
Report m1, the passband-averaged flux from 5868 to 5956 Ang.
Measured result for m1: 1.99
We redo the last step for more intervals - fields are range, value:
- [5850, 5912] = 1.93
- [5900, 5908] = 2.02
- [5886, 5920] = 1.84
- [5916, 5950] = 2.09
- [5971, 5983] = 2.15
